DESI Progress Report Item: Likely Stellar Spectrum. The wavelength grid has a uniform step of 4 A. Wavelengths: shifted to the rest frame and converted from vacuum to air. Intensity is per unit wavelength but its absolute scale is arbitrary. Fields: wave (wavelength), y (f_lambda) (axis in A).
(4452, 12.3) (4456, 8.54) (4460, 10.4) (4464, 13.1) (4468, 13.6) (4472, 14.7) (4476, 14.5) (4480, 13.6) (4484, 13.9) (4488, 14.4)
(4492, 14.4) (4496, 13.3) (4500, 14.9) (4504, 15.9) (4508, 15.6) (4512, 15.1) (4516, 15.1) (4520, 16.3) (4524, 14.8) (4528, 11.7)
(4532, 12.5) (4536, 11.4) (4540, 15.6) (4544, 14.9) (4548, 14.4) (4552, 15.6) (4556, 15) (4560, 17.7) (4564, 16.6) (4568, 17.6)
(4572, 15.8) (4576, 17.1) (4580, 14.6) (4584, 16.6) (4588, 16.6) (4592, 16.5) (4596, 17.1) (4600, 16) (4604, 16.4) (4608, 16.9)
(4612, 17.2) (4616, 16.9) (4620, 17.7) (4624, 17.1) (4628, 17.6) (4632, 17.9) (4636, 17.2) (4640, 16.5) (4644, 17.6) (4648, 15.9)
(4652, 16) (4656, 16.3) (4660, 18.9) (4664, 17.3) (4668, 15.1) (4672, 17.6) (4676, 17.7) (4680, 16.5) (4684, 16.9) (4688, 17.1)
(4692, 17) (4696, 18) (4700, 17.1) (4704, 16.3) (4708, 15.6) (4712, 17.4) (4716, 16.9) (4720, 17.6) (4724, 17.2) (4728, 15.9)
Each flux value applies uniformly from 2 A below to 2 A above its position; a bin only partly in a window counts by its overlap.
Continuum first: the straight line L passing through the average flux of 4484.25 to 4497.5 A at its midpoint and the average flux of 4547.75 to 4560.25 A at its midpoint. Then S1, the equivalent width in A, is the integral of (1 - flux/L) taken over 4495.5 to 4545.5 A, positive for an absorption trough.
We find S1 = 1.08 A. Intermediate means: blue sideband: 14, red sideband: 15.6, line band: 14.4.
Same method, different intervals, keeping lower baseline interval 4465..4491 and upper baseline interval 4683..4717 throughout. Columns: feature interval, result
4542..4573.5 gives -1.8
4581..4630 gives -3.5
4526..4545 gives 2.2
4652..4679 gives -0.9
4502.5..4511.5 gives -0.7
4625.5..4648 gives -1.6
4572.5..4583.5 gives -0.4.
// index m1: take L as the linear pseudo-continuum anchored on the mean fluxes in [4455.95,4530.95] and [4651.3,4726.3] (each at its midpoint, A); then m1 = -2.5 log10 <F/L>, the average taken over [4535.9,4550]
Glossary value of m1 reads 0.02 mag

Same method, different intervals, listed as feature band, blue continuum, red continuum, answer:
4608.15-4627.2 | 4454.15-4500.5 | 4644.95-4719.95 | -0.097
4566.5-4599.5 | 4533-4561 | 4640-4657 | -0.074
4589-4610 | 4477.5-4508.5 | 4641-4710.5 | -0.048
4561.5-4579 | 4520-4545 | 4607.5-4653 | -0.117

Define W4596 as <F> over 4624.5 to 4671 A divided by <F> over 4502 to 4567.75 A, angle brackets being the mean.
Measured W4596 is 1.1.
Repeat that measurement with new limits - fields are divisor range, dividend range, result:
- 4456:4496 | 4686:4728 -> 1.27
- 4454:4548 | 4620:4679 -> 1.23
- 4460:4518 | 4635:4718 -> 1.18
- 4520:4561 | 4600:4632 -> 1.19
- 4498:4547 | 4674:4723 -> 1.17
